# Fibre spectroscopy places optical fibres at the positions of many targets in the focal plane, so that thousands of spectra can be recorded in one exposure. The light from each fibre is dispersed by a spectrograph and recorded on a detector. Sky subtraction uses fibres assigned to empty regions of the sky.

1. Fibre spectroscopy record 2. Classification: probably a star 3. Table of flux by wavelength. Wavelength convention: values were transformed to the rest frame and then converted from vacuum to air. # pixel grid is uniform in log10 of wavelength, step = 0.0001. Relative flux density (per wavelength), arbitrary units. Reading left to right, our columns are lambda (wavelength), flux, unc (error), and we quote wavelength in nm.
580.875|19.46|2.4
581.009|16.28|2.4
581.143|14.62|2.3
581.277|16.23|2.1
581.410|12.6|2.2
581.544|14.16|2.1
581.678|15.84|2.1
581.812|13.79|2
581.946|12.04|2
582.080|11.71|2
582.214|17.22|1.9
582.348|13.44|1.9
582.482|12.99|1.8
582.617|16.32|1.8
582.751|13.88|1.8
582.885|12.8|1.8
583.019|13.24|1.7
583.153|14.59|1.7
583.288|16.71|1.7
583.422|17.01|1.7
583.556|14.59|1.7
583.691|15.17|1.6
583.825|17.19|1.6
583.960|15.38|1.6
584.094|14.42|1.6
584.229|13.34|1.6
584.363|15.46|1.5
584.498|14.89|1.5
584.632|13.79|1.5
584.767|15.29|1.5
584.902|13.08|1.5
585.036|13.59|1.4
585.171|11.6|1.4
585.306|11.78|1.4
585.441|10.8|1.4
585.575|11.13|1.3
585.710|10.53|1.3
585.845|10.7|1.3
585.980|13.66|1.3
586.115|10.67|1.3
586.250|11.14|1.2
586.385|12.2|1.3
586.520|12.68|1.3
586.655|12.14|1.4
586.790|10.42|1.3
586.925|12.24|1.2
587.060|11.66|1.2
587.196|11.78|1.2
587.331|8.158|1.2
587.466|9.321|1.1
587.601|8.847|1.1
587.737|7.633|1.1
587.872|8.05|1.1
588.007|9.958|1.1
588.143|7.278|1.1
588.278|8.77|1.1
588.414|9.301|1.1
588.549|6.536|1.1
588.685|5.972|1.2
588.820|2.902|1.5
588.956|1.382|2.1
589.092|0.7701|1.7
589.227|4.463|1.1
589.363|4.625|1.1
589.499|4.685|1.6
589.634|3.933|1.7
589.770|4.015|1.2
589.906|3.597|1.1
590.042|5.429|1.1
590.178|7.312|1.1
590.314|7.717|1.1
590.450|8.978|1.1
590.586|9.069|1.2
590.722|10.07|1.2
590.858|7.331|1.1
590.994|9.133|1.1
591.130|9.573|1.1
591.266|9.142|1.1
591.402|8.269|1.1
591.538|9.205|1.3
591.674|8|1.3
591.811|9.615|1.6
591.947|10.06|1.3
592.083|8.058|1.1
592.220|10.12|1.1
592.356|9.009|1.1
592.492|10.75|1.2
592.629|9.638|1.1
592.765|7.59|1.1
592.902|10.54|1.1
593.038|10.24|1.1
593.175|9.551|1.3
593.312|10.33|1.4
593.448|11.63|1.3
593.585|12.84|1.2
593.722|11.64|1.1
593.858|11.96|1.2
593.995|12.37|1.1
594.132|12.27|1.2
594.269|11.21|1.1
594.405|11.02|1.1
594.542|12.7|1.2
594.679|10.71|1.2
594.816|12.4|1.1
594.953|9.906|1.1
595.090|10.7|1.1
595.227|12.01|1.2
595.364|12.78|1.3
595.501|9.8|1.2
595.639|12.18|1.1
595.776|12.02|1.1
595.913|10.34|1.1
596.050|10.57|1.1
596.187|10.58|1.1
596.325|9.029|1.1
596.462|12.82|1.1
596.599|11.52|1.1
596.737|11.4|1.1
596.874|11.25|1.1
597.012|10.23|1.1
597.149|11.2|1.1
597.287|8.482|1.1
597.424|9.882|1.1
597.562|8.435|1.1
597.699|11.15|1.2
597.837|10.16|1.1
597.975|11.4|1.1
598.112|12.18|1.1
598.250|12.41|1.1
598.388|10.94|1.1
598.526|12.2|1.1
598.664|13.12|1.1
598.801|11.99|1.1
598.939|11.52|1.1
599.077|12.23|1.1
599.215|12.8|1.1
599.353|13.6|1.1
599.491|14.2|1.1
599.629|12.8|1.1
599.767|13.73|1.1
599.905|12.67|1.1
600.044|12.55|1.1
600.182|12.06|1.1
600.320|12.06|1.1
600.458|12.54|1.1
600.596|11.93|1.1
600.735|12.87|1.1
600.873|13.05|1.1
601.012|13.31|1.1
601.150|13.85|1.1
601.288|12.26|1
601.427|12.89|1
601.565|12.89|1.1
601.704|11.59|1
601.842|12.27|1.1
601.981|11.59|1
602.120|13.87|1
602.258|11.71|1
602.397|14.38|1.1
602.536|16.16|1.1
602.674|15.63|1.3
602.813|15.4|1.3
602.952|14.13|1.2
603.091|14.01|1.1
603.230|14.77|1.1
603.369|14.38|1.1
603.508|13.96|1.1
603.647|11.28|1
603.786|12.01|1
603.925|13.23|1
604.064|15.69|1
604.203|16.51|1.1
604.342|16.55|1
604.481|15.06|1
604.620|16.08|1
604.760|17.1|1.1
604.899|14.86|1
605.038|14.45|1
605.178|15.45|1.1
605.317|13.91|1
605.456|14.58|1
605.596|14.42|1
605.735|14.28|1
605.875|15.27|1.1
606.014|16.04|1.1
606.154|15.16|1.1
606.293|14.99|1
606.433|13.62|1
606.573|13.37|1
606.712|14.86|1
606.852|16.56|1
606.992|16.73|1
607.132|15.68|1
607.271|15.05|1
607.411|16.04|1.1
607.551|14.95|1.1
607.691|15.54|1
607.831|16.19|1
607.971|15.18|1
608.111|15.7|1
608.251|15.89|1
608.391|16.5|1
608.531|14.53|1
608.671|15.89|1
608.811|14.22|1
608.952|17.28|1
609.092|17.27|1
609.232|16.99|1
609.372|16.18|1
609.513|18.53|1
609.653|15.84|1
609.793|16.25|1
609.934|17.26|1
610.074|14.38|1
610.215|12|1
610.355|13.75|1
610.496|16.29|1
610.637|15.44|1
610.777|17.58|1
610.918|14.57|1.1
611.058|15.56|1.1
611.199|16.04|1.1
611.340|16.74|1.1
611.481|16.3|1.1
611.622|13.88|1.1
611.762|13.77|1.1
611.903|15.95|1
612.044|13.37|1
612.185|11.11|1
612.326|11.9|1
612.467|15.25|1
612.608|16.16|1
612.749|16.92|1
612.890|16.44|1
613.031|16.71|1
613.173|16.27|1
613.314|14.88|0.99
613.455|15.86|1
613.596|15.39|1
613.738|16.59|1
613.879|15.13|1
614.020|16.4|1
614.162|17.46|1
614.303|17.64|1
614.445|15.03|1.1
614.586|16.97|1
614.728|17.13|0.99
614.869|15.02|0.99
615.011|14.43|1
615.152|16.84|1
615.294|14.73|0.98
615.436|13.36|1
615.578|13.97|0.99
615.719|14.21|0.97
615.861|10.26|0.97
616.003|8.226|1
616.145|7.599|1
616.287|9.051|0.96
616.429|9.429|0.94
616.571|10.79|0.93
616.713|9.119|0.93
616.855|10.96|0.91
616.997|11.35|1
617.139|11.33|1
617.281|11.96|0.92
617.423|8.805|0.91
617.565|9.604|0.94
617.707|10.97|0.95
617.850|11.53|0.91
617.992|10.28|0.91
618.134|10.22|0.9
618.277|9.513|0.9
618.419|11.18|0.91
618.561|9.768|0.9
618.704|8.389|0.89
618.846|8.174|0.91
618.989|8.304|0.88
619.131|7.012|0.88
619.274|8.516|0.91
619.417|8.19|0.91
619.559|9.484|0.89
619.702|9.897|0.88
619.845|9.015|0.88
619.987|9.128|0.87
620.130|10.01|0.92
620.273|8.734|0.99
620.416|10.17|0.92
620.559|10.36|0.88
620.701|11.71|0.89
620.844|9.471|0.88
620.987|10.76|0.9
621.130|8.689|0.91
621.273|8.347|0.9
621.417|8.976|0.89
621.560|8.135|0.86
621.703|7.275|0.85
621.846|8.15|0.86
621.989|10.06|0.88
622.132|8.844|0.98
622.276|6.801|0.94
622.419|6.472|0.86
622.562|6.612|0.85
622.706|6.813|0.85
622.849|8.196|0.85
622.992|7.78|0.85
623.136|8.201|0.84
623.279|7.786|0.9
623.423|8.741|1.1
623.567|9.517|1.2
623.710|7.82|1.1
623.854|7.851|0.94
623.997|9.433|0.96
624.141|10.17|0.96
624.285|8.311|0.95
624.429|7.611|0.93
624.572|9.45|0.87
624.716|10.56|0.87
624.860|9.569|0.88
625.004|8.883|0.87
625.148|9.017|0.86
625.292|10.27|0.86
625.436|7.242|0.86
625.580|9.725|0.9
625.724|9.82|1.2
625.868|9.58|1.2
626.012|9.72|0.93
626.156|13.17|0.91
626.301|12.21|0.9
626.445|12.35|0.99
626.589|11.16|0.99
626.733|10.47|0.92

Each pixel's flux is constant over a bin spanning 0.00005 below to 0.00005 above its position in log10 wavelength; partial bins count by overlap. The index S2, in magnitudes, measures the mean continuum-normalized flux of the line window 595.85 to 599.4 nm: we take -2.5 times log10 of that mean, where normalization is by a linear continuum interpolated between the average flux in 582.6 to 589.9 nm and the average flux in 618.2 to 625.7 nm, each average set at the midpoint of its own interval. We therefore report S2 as -0.11 mag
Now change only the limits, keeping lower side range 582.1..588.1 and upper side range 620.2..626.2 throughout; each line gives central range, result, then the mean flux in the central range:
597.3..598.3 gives 0.08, 10.6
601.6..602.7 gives -0.20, 13.3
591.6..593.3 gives 0.26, 9.46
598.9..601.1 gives -0.14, 12.8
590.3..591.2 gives 0.34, 8.91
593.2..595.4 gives 0.02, 11.6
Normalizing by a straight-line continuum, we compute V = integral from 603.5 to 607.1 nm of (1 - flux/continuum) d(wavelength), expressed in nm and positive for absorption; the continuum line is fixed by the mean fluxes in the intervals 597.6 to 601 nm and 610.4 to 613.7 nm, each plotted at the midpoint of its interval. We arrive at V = -0.298 nm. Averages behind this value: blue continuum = 12.3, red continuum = 15.3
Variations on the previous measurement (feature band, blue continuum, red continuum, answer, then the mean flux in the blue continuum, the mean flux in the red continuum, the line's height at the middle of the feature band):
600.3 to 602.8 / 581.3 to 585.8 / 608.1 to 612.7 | 0.30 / 14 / 15.4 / 14.9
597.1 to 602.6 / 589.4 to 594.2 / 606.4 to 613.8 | -0.20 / 8.94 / 15.5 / 11.8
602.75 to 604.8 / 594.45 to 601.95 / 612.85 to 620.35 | -0.48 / 11.8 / 12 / 11.8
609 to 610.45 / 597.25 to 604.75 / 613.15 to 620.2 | -0.41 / 13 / 11.9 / 12.4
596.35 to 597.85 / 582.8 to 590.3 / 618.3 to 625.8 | -0.10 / 10.3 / 8.84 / 9.88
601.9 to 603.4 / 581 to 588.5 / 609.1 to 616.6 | -0.01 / 12.7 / 14.8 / 14.1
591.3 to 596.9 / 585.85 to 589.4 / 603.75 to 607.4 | 0.15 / 8.63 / 15.1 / 11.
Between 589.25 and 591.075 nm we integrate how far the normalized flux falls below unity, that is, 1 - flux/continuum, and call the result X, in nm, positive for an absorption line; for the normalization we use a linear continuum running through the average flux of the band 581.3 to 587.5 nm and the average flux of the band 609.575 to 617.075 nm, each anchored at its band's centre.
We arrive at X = 0.93 nm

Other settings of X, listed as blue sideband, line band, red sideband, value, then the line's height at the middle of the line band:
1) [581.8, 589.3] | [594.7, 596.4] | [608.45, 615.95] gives 0.255 nm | 13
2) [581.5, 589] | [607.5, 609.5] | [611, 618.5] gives -0.424 nm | 13.2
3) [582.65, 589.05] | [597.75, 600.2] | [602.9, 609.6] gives 0.274 nm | 13.9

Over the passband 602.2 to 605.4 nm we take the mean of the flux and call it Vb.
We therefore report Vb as 14.7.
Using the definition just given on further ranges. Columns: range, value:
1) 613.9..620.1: 11.4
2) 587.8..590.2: 5.47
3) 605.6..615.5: 15.5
